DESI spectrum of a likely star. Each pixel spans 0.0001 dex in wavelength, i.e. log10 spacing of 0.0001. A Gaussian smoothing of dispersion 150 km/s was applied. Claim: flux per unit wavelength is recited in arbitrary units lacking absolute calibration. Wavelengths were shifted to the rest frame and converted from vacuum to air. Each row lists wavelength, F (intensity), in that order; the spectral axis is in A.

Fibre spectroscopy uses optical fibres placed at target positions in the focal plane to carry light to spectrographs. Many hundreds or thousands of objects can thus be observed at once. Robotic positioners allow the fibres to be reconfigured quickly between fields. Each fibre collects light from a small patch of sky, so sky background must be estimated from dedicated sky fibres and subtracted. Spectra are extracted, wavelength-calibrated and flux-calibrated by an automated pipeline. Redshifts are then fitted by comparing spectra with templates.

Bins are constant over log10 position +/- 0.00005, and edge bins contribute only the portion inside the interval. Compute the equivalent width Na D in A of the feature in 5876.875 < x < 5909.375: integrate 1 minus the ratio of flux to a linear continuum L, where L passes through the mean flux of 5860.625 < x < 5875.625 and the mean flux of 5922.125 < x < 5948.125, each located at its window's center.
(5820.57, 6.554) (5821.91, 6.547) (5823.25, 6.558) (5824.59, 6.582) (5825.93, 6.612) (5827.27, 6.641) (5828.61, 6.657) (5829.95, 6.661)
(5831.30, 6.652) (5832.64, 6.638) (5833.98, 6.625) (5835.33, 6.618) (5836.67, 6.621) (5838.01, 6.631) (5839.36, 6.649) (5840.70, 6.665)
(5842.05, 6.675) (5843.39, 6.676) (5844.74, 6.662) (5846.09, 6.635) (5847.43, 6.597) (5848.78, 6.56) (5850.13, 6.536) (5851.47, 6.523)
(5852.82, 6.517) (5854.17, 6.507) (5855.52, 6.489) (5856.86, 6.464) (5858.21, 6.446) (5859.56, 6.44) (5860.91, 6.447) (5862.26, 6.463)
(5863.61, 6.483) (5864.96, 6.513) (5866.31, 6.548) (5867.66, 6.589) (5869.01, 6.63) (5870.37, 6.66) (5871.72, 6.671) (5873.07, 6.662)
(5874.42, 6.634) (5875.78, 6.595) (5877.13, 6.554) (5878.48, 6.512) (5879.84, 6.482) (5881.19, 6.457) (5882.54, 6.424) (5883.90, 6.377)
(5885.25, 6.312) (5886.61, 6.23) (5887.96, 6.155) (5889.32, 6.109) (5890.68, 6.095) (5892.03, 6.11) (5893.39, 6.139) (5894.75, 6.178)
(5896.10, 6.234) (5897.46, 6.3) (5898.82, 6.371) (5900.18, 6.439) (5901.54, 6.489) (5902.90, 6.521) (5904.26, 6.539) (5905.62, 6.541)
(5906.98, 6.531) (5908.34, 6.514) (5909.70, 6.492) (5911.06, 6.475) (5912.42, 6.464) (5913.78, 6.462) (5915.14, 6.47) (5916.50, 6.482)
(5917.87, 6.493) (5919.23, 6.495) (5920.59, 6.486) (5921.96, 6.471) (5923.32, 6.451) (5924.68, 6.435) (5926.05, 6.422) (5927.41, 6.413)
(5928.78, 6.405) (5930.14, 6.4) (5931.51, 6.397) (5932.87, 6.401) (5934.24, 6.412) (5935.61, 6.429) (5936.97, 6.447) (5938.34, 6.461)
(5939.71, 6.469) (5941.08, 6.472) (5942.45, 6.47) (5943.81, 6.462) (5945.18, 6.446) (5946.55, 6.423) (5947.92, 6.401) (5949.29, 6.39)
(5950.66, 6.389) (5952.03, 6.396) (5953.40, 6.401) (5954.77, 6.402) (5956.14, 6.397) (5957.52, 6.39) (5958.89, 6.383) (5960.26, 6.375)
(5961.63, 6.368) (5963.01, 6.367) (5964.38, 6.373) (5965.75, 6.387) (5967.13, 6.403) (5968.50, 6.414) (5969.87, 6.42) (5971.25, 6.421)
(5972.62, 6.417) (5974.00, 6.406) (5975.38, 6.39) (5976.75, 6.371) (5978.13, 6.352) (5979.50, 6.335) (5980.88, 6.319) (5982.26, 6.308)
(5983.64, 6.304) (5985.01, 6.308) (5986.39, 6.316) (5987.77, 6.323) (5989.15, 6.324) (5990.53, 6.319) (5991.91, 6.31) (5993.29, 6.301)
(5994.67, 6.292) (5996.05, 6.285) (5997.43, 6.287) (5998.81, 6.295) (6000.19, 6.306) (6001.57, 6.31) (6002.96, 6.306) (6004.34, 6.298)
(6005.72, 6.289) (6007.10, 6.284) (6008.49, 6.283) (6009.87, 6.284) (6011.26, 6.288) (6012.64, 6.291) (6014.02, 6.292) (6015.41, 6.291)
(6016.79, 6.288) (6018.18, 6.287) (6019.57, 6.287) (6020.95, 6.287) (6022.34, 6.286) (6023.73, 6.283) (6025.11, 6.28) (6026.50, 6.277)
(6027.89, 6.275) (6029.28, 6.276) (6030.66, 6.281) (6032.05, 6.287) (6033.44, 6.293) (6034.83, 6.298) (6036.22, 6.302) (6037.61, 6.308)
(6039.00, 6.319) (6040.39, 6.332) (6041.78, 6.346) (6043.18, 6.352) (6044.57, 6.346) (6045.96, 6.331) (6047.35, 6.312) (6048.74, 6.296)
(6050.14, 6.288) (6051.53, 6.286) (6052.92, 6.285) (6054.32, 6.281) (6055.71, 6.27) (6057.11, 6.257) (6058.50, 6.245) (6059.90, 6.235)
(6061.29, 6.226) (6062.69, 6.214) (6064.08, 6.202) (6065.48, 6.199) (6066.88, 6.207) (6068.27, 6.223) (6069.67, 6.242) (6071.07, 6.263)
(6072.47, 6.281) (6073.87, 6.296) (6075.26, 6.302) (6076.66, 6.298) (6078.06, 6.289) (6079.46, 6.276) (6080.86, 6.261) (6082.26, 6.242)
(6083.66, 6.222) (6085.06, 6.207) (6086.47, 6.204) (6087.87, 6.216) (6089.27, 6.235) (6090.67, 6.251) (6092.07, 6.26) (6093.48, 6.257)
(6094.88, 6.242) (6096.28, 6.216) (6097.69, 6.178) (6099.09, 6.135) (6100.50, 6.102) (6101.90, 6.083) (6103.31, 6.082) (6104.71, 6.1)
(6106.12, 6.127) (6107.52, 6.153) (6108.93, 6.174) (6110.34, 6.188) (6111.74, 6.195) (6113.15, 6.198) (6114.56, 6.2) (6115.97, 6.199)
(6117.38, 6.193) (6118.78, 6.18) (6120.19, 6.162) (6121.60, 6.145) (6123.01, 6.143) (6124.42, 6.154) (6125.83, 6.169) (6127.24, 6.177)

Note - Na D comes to 0.8 A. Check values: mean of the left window 6.57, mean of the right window 6.43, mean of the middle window 6.36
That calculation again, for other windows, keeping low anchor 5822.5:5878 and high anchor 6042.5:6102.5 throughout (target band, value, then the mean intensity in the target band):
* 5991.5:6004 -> 0.1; 6.3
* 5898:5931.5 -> 0.1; 6.47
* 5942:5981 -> 0.1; 6.4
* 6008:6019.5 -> 0.1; 6.29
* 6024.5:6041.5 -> 0.0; 6.3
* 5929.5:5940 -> 0.1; 6.42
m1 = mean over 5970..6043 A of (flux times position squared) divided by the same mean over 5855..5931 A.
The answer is 1.0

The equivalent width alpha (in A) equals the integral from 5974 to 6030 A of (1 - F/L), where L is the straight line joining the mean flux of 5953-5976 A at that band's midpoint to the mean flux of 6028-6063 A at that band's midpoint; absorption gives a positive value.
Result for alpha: 0.4 A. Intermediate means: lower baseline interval 6.39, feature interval 6.3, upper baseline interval 6.29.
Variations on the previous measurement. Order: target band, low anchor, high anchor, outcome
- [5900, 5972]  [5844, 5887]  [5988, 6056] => -0.21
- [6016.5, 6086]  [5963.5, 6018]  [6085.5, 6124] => -0.31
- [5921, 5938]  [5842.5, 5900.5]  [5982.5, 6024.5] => -0.11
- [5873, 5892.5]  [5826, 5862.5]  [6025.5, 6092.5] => 0.46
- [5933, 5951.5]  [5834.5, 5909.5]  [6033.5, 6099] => -0.10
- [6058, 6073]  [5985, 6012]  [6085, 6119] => -0.01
